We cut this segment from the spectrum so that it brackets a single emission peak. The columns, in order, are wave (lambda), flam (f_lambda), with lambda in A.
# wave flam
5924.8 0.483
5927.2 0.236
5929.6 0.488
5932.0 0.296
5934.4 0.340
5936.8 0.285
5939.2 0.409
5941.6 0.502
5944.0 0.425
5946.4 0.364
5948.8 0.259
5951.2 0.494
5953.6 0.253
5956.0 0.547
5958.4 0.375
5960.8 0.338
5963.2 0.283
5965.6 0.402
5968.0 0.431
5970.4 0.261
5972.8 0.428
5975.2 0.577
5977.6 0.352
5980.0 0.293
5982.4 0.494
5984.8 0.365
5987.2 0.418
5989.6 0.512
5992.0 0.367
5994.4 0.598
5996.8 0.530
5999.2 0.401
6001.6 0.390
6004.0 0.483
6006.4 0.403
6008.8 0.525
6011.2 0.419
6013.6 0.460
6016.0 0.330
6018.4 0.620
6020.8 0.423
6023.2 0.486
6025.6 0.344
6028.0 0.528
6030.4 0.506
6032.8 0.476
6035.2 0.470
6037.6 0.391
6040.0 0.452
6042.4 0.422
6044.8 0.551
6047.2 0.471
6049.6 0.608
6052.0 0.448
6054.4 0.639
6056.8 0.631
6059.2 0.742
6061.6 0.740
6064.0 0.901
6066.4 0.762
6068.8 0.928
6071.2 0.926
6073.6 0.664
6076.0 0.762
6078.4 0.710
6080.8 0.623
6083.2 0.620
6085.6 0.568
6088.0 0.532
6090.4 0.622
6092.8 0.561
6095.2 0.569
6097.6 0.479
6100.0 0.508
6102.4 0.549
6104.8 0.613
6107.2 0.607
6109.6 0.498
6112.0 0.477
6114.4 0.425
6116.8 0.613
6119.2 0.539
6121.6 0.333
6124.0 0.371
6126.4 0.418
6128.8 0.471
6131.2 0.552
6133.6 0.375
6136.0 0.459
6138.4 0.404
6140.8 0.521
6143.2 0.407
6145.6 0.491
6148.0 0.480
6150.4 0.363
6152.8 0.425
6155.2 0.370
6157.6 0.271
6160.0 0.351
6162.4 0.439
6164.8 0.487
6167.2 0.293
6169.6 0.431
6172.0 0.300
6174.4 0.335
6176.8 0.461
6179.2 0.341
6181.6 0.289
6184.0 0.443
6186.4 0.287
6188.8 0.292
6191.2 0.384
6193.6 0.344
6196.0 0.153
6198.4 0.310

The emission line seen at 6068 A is C III]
